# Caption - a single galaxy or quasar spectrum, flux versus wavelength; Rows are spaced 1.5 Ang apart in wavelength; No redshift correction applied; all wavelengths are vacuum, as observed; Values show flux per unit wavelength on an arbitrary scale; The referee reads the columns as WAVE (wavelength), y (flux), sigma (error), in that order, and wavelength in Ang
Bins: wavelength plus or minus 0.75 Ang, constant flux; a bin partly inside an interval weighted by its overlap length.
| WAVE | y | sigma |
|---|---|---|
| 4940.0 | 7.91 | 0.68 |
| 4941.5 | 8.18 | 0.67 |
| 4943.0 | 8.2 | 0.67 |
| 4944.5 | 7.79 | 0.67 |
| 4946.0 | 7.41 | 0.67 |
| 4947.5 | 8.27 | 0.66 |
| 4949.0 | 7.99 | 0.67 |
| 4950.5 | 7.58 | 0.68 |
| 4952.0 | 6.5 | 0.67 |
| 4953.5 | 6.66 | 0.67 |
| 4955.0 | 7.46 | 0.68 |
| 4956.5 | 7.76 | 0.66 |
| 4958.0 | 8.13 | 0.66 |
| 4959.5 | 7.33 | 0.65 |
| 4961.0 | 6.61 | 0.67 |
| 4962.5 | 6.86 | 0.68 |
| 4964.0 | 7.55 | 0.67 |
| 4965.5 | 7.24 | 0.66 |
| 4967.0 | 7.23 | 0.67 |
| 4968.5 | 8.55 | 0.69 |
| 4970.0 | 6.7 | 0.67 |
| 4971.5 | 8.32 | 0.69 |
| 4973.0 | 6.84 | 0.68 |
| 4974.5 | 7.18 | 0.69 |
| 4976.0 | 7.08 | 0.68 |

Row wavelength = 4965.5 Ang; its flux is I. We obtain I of 7.24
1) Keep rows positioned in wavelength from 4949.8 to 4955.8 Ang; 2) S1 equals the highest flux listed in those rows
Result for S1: 7.58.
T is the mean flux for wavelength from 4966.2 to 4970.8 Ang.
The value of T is 7.5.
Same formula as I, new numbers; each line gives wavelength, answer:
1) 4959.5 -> 7.33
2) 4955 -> 7.46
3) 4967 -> 7.23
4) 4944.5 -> 7.79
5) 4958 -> 8.13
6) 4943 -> 8.2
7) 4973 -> 6.84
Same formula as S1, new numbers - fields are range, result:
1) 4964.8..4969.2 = 8.55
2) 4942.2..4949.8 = 8.27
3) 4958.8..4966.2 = 7.55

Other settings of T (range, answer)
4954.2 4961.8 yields 7.45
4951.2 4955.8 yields 6.89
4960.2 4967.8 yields 7.11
